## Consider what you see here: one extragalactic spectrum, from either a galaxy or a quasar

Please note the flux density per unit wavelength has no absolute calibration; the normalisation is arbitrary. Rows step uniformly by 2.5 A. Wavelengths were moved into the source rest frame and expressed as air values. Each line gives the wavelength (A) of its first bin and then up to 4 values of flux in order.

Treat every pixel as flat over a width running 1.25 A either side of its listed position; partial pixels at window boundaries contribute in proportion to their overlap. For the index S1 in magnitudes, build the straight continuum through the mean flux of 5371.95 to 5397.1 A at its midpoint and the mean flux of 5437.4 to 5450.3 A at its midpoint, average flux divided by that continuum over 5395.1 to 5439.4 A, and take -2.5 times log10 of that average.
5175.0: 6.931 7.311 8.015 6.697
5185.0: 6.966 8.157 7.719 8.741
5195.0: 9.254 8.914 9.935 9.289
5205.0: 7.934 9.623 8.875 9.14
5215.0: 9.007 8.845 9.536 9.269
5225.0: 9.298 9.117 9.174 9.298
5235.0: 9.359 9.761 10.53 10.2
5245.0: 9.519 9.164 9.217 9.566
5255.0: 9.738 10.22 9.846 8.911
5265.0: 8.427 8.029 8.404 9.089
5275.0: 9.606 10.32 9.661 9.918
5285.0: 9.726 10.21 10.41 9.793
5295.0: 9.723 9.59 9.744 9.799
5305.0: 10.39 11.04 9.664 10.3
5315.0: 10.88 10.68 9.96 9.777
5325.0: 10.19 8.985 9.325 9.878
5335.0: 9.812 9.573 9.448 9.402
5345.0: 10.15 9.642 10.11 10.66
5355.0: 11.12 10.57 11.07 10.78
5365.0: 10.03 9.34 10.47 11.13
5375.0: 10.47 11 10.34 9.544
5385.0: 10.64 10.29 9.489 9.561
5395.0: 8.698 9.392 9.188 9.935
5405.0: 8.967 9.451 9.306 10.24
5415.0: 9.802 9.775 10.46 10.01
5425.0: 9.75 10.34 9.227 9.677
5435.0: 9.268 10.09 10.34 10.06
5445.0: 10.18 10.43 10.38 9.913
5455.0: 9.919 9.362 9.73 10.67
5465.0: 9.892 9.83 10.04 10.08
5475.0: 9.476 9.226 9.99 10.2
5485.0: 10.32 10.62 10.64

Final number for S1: 0.05 mag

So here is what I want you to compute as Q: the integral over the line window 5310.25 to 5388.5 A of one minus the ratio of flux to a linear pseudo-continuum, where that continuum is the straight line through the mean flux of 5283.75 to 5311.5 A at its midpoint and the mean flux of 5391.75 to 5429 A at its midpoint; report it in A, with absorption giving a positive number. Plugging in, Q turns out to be -2.6 A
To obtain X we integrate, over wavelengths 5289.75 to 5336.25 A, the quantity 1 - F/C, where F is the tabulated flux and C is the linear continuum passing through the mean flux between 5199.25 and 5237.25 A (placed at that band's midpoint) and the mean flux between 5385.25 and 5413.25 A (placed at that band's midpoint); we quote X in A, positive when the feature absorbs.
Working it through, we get -3.1 A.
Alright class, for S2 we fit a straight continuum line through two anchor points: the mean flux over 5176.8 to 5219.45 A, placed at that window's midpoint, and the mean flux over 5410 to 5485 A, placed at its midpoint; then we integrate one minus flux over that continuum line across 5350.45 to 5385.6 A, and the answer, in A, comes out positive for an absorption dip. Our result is -3.7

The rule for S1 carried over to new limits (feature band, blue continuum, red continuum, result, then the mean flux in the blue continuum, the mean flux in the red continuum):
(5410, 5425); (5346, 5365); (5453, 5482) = 0.02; 10.5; 9.85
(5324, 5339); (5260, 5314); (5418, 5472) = 0.02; 9.67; 9.98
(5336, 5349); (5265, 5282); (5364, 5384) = 0.03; 9.16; 10.3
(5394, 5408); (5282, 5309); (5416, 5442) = 0.07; 10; 9.9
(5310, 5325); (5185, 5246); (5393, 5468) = -0.09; 9.14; 9.81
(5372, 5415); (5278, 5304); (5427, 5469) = 0.01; 9.88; 9.95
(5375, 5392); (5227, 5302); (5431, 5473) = -0.04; 9.55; 9.99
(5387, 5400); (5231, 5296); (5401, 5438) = 0.03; 9.56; 9.74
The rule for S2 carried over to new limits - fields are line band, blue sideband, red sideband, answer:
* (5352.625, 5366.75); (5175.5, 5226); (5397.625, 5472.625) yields -1.8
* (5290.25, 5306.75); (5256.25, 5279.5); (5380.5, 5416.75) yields -1.1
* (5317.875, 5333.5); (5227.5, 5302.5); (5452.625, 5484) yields -0.1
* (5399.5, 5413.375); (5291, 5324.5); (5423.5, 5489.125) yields 0.7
